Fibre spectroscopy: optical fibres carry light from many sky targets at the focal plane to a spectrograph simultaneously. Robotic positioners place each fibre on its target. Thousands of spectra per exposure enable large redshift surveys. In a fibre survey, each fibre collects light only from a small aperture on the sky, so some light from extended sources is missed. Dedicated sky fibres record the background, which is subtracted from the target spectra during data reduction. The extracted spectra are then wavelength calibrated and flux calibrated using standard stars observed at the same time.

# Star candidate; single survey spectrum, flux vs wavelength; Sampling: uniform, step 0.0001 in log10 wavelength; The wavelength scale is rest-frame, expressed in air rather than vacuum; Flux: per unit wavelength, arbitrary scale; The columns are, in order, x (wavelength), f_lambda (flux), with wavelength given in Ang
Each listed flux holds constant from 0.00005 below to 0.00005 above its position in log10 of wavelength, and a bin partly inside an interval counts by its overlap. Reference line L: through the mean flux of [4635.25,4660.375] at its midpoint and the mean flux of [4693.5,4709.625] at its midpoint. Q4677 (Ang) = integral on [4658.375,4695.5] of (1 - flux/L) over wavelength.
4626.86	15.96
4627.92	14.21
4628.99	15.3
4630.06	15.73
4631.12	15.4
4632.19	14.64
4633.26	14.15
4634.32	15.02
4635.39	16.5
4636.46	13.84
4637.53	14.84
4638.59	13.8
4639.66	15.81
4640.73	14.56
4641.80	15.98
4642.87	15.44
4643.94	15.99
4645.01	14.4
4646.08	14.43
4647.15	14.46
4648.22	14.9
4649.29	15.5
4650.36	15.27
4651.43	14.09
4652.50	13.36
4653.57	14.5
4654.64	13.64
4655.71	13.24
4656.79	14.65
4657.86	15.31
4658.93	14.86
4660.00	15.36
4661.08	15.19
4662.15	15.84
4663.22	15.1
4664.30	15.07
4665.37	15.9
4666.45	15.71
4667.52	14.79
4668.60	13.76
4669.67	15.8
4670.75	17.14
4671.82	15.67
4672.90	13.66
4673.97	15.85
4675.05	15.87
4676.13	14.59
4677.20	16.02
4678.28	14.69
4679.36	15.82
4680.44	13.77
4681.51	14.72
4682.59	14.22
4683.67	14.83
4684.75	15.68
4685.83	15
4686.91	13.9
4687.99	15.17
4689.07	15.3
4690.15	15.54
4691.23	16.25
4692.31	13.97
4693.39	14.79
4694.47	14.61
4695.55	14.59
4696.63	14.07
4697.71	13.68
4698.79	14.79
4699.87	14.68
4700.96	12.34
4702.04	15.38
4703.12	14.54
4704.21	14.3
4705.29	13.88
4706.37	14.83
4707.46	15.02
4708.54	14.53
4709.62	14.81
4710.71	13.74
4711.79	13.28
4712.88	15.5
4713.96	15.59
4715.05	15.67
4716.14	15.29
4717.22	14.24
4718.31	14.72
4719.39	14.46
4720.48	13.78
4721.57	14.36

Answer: -1.4 Ang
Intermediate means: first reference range 14.8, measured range 15.1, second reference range 14.4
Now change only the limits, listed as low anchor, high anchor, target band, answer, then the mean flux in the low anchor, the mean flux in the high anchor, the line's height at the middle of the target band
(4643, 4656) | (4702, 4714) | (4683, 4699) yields -0.3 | 14.5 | 14.5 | 14.5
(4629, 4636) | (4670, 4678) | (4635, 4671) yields 1.0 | 15.2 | 15.5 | 15.4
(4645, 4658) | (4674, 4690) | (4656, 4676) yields -0.8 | 14.4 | 15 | 14.7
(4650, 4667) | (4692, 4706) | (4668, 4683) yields -0.5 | 14.8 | 14.3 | 14.6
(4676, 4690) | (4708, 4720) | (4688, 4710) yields 0.3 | 14.9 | 14.7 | 14.8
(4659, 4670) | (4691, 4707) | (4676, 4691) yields -0.2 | 15.2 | 14.4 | 14.8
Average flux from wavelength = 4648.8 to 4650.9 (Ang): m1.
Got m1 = 15.4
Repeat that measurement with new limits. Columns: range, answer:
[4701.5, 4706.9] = 14.6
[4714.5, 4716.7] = 15.4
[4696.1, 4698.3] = 13.9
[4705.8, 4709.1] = 14.8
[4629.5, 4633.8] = 15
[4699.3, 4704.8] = 14.2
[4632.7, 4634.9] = 14.6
